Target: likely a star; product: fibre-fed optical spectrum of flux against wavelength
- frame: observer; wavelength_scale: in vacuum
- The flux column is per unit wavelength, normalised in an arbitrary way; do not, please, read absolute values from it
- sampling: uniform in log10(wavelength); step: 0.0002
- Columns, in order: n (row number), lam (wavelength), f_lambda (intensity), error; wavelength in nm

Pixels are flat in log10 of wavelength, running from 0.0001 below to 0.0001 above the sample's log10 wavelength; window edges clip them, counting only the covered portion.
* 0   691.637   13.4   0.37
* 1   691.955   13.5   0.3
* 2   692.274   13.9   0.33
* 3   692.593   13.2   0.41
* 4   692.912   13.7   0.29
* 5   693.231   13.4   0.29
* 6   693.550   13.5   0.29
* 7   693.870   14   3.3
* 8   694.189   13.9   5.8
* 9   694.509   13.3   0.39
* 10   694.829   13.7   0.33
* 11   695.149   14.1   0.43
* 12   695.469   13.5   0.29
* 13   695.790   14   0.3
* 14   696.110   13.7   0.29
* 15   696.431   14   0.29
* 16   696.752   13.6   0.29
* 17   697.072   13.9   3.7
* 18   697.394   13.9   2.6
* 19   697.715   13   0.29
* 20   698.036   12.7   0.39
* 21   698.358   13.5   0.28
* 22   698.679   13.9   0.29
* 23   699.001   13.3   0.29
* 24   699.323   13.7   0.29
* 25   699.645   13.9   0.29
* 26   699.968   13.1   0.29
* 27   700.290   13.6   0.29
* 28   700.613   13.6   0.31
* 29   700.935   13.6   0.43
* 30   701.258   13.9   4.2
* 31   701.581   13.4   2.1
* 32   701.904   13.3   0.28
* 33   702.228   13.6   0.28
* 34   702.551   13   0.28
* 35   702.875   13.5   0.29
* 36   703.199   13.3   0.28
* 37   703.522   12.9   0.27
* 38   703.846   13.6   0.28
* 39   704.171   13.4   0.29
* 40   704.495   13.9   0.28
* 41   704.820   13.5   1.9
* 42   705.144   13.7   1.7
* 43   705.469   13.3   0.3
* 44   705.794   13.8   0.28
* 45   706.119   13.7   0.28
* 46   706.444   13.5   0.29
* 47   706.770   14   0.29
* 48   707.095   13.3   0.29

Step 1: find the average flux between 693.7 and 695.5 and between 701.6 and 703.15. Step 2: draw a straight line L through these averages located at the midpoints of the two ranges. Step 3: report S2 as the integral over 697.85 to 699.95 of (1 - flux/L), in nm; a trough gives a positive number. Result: 0.01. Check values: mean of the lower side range 13.8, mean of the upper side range 13.3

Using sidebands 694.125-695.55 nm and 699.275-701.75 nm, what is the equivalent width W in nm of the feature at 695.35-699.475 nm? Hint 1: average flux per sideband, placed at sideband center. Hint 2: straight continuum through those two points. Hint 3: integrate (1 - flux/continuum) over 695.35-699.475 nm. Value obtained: 0.02 nm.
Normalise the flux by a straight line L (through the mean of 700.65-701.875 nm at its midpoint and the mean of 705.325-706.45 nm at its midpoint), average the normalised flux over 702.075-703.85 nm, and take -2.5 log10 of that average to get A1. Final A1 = 0.024 mag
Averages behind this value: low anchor 13.6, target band 13.3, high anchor 13.6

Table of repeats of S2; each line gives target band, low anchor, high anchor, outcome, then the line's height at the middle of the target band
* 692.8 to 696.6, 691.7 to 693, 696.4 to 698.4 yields -0.06 nm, 13.5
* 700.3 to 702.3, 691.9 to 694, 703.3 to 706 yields 0.00 nm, 13.5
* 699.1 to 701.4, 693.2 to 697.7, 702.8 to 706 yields 0.00 nm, 13.6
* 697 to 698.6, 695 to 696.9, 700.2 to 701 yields 0.04 nm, 13.7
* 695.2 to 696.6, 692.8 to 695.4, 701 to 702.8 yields -0.02 nm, 13.6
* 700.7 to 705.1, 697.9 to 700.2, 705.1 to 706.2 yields 0.03 nm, 13.5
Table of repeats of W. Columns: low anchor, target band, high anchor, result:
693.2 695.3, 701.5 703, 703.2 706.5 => 0.024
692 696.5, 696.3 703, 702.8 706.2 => 0.036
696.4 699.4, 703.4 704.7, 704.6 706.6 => 0.011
